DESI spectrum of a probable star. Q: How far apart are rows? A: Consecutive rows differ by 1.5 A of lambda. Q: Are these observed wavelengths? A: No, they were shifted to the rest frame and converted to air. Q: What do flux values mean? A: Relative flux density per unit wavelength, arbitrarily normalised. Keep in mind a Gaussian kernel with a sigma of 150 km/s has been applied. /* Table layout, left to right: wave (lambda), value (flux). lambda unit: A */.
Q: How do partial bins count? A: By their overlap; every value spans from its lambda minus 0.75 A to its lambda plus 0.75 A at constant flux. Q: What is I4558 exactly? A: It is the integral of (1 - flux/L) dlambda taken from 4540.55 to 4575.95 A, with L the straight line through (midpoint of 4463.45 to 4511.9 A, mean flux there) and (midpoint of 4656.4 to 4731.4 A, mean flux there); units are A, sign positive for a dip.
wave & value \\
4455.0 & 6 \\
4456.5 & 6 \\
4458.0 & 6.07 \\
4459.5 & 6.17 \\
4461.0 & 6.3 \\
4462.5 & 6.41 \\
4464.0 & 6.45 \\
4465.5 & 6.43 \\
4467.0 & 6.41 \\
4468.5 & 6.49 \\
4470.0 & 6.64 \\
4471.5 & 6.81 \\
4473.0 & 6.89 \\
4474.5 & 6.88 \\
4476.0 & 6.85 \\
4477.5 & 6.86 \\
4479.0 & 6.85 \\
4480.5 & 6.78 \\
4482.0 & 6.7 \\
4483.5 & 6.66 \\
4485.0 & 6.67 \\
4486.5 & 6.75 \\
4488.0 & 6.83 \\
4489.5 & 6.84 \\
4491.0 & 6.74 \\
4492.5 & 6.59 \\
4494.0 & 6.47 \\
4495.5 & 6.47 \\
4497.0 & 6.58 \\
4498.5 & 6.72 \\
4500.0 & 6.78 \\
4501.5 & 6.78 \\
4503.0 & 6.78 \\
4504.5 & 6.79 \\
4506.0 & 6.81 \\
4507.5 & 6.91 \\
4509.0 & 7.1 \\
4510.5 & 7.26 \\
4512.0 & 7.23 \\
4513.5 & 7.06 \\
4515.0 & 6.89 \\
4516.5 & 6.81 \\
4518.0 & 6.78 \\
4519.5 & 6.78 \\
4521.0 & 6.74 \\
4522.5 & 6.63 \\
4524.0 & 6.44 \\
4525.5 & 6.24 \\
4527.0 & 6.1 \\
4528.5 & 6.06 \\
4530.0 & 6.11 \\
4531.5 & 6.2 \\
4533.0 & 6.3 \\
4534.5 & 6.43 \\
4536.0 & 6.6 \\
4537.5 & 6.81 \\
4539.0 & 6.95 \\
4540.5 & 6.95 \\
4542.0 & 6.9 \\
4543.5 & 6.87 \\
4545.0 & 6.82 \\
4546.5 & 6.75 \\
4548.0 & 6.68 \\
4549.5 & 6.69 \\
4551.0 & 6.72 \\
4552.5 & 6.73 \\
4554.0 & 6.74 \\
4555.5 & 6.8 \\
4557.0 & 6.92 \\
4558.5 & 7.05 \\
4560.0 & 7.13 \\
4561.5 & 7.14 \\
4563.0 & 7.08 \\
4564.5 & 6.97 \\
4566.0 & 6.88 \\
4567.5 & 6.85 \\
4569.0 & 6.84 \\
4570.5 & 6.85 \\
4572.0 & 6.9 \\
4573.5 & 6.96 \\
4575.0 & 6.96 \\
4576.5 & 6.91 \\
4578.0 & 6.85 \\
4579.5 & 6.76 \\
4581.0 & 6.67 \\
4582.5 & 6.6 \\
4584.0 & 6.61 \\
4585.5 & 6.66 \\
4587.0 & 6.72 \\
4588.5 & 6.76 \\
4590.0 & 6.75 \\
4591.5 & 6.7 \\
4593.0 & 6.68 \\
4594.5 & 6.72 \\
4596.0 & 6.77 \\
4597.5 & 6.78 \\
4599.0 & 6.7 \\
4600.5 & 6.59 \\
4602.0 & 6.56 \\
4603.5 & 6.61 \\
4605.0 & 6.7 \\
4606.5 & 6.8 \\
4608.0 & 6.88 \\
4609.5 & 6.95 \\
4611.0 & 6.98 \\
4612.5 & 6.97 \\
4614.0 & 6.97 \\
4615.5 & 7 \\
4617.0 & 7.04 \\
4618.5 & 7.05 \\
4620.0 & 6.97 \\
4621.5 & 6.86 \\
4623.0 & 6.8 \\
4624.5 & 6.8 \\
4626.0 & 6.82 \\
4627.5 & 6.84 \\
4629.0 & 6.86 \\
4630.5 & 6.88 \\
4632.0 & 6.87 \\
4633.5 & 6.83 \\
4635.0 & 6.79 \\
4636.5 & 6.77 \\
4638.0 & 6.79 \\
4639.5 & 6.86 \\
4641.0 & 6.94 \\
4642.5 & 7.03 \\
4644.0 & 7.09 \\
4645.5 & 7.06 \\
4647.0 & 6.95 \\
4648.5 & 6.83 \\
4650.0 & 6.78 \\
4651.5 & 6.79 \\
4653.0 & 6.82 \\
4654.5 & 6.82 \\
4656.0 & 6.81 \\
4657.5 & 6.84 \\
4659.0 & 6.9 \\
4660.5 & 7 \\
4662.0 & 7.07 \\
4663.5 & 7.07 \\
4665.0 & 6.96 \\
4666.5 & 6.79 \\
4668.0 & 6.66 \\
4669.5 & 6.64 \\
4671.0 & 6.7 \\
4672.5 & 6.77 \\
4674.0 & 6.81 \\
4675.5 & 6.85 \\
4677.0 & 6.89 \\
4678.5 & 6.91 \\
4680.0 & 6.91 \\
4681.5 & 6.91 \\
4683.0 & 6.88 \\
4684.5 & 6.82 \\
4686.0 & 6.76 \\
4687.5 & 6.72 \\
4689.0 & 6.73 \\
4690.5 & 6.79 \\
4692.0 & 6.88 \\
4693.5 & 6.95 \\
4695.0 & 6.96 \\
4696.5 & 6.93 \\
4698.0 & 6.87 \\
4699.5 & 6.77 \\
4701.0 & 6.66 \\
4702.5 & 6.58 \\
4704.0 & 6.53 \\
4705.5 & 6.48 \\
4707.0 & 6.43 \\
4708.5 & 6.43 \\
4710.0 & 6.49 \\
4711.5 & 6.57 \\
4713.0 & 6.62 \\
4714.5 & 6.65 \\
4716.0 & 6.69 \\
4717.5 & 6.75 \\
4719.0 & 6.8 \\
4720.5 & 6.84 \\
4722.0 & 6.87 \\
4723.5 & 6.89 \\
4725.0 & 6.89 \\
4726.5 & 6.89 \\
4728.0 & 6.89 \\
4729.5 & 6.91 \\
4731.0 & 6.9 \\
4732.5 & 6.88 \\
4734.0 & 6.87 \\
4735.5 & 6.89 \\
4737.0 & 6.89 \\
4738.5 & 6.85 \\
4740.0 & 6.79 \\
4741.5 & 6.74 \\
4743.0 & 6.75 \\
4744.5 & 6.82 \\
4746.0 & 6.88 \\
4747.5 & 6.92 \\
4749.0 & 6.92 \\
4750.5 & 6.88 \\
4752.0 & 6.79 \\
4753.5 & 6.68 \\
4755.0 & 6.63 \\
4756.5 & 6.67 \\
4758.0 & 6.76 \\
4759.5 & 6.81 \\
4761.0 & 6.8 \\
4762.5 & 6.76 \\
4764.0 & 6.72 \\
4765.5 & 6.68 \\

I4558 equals -0.6 A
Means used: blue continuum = 6.74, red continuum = 6.79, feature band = 6.88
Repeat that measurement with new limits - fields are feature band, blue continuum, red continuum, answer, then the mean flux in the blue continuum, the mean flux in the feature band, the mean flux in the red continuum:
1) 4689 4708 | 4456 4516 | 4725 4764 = 0.2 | 6.7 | 6.73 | 6.82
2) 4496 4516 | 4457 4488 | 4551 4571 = -0.5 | 6.6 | 6.89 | 6.91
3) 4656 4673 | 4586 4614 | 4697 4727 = -0.3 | 6.76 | 6.85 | 6.69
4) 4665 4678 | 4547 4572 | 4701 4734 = 0.0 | 6.88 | 6.78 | 6.72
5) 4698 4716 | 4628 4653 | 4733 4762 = 0.7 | 6.88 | 6.58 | 6.81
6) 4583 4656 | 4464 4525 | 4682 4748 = -0.7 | 6.76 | 6.83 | 6.77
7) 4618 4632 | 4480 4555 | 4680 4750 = -0.3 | 6.7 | 6.87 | 6.78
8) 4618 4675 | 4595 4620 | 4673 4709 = -0.5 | 6.84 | 6.87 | 6.77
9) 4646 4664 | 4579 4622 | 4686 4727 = -0.4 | 6.79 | 6.89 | 6.73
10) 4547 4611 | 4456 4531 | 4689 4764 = -1.0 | 6.65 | 6.8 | 6.77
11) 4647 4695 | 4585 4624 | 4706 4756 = -0.4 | 6.81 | 6.84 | 6.78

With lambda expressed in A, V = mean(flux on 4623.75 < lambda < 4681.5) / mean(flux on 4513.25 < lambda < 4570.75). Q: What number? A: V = 1.02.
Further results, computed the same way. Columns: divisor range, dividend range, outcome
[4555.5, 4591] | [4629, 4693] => 1.00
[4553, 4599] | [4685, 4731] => 0.99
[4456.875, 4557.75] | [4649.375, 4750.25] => 1.02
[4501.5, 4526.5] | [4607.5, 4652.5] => 1.01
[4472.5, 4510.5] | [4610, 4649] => 1.02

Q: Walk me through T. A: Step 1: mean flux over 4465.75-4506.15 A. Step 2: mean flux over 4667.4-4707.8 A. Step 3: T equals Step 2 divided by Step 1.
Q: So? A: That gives 1.01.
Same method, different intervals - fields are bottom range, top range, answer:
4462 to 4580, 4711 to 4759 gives 1.01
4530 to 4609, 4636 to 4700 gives 1.01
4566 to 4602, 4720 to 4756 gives 1.01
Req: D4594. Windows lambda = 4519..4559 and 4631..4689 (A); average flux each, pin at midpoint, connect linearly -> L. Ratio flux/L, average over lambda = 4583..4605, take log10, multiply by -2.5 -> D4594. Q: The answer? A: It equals 0.01 mag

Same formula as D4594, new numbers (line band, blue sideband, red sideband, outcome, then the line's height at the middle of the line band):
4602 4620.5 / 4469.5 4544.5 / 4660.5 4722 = -0.02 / 6.74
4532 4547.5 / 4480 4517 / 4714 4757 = 0.01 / 6.8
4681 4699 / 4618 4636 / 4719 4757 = 0.00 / 6.85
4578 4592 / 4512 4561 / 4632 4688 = 0.01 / 6.76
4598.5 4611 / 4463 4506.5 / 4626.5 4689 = 0.01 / 6.81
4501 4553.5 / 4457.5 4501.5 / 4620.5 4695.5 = 0.00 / 6.69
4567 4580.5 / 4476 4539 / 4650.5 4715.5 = -0.02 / 6.72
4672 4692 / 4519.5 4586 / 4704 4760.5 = -0.01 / 6.75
